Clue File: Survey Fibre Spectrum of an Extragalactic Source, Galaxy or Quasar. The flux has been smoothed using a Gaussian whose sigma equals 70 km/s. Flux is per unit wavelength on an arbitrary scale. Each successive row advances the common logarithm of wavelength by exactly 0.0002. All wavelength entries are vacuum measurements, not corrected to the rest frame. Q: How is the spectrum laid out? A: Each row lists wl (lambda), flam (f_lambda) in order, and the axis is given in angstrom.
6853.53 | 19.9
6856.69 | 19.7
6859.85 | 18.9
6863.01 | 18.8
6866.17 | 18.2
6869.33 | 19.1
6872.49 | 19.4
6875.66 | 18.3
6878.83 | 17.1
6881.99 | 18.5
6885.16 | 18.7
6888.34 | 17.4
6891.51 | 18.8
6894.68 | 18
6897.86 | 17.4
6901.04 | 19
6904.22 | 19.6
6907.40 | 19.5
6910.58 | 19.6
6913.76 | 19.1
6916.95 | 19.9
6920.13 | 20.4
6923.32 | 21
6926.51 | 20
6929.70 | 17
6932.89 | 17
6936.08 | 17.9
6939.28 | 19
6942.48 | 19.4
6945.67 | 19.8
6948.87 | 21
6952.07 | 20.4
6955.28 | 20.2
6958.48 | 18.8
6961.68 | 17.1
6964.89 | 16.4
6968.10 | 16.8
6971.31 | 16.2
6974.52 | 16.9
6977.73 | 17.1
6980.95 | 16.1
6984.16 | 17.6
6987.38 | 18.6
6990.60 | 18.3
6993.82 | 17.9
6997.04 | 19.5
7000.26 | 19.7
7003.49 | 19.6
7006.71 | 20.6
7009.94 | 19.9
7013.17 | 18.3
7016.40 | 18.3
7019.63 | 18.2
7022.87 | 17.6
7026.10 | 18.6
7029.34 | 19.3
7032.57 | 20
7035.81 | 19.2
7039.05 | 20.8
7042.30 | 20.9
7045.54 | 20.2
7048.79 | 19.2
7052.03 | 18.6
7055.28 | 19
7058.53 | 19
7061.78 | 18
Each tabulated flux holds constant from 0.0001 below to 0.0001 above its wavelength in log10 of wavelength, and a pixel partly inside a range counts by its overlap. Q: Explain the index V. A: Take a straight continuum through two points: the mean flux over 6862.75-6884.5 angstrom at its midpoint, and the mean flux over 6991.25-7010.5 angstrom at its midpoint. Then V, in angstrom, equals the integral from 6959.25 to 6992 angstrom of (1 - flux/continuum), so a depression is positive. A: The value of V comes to 3.6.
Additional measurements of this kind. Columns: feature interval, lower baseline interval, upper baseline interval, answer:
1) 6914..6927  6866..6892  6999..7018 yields -1.05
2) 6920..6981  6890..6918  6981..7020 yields 1.45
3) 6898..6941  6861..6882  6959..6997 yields -2.68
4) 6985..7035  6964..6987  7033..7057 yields -1.91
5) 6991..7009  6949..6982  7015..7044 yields -0.82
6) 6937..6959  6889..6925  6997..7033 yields -0.69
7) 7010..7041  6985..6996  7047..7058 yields -0.54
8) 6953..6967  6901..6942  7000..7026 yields 0.66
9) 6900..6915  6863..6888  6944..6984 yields -0.89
